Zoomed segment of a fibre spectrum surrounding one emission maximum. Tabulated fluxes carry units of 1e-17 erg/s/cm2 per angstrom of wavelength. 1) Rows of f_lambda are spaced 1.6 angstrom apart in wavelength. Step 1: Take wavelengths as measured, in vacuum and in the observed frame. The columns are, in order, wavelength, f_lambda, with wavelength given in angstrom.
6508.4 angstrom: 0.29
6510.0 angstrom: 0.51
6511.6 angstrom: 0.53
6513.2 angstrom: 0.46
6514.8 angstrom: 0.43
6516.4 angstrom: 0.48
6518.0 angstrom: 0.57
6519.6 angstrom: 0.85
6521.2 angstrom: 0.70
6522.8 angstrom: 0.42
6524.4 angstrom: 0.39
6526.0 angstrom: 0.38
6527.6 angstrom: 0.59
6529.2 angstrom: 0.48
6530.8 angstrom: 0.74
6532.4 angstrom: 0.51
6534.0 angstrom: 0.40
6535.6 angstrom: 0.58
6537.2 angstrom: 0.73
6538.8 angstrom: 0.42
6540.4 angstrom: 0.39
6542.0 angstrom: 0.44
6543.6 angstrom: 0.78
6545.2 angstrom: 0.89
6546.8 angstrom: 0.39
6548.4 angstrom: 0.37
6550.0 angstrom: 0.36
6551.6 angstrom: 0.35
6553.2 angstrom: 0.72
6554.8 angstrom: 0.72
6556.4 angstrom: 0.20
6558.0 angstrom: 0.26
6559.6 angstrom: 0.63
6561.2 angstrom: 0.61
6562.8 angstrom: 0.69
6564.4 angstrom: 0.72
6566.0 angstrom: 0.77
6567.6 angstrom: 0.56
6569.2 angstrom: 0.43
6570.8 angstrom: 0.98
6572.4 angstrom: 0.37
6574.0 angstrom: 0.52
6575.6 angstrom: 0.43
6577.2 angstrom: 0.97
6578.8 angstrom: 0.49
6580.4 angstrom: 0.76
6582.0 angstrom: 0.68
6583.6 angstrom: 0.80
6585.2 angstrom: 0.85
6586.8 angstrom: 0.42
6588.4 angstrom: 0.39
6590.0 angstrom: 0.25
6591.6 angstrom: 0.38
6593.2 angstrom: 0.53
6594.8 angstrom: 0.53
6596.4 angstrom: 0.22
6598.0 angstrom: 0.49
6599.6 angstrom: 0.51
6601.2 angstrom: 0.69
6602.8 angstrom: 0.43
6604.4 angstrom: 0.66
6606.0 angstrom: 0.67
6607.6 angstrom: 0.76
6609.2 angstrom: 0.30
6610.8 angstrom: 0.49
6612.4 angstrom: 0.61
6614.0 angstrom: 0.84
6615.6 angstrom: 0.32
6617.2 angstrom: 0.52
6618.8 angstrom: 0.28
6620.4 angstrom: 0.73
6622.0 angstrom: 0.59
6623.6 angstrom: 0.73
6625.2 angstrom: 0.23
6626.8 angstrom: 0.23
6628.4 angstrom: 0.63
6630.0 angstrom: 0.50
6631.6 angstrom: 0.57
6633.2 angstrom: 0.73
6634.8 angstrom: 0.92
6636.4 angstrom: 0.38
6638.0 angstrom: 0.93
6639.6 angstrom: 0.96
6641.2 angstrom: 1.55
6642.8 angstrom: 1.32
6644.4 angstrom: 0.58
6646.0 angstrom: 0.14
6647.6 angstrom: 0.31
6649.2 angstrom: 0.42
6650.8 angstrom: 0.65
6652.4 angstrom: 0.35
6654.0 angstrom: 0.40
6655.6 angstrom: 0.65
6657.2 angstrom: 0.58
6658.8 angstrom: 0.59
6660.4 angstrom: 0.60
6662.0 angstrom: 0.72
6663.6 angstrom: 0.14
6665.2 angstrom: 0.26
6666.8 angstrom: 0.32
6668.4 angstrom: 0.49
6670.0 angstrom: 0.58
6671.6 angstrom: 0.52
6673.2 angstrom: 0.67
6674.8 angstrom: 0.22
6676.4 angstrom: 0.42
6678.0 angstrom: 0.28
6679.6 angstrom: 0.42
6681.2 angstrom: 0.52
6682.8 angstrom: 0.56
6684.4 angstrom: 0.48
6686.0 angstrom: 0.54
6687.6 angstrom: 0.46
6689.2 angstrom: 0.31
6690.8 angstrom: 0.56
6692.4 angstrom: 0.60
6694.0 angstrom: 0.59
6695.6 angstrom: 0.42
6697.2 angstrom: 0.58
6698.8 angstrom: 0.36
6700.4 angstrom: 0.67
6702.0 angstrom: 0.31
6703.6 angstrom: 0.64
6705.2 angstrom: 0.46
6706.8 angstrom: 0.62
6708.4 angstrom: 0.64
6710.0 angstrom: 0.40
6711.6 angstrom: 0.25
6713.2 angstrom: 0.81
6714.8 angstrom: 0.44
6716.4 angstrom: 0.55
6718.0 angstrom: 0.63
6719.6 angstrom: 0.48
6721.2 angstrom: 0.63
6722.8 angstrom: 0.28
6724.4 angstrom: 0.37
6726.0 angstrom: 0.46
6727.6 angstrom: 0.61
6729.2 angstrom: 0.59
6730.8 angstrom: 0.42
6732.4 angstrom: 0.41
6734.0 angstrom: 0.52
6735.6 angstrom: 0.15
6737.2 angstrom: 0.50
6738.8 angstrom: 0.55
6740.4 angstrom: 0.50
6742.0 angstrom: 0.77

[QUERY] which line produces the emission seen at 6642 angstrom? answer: [O III]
